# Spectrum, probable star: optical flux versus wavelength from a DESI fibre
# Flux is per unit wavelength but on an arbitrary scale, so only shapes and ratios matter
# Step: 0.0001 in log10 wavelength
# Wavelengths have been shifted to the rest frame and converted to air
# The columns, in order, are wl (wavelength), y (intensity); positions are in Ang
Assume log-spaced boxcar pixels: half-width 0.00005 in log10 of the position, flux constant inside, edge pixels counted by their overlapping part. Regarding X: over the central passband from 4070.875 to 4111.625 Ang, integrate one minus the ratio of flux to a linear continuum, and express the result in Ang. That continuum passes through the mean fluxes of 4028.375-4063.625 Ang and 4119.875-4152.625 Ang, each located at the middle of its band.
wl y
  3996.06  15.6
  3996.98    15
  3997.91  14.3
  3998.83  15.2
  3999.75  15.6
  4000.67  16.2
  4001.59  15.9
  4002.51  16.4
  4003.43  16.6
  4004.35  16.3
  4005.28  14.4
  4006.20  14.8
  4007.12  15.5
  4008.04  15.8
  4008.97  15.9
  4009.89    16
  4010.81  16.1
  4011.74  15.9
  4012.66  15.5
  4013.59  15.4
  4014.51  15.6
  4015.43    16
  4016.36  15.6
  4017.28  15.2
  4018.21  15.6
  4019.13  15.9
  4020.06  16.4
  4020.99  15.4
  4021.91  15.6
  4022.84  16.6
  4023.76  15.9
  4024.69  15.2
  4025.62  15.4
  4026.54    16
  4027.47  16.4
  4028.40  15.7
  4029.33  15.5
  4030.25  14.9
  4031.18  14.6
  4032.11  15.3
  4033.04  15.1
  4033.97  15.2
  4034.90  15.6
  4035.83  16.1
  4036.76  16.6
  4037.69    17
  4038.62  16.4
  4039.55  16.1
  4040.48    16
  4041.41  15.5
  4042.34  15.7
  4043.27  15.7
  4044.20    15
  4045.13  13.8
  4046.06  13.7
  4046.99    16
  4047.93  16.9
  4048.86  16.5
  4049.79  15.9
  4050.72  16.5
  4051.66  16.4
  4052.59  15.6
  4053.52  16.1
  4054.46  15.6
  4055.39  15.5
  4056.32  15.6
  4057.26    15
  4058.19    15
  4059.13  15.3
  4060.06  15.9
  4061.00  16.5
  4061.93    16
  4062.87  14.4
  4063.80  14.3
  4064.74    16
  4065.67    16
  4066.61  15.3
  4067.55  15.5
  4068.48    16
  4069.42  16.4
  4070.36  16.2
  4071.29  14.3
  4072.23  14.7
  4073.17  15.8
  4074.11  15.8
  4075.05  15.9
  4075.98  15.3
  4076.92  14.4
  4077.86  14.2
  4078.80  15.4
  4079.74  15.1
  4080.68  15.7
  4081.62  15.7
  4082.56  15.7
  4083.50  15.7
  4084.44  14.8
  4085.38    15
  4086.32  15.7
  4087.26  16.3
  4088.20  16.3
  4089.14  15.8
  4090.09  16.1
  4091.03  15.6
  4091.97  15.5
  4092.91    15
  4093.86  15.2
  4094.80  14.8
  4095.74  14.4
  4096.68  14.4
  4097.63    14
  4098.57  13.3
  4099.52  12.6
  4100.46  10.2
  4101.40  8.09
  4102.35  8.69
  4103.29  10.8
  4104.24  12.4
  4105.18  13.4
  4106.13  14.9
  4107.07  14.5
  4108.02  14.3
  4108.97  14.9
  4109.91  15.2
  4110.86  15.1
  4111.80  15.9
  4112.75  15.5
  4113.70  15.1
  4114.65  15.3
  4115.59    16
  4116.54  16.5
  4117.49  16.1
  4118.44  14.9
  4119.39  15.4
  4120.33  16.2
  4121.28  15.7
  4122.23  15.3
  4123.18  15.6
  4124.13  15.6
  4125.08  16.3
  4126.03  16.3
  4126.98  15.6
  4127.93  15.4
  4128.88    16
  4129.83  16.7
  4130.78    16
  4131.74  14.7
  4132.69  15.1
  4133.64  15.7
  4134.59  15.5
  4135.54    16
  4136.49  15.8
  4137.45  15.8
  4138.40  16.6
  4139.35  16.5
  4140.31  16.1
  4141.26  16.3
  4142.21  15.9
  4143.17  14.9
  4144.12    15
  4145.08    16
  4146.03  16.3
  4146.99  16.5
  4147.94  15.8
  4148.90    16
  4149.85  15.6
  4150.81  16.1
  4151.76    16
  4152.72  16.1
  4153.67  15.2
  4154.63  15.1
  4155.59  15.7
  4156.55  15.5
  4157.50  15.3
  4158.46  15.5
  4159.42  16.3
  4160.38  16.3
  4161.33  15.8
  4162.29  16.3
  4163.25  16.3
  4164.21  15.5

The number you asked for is 3.3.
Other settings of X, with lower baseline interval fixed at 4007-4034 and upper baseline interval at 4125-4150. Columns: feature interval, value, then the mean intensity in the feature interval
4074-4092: 0.3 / 15.5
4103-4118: 1.0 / 14.8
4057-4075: 0.3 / 15.5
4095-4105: 2.4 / 12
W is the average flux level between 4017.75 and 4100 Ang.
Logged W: 15.5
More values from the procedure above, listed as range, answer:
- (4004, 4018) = 15.6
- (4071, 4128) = 14.8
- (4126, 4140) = 15.8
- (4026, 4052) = 15.7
